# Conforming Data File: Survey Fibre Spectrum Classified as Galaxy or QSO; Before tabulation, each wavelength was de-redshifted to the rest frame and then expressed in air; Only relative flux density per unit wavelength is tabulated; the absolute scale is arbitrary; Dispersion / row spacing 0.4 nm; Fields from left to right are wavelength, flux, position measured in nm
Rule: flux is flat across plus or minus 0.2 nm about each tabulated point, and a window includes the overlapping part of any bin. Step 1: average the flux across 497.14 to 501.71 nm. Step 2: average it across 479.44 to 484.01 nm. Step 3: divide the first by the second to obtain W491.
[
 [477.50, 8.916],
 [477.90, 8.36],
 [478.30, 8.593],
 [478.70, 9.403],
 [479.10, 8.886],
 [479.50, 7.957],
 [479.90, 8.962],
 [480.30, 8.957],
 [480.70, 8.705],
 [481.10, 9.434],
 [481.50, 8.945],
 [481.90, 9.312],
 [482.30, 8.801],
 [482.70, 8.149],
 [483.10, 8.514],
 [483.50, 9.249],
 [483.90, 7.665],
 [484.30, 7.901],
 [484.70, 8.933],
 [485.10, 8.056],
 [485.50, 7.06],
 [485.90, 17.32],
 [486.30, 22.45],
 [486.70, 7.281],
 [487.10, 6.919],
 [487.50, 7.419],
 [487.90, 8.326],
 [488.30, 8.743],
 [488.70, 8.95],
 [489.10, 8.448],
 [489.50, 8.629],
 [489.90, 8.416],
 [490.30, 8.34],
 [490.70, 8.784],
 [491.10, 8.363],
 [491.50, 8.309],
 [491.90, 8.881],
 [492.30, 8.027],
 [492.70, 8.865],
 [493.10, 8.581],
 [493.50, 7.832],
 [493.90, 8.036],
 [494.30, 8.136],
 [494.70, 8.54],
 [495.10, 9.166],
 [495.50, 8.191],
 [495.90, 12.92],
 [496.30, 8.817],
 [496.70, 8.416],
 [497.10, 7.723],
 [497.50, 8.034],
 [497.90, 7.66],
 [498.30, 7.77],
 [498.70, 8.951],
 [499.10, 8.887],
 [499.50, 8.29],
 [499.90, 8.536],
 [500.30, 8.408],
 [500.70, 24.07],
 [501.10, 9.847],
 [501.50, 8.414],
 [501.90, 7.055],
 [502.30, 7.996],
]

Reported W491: 1.12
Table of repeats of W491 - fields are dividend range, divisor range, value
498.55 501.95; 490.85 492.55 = 1.24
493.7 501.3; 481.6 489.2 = 1.00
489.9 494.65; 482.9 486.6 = 0.78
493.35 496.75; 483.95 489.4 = 0.92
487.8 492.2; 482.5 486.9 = 0.84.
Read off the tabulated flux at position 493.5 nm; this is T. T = 7.832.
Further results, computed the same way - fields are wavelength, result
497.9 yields 7.66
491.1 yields 8.363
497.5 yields 8.034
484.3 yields 7.901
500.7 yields 24.07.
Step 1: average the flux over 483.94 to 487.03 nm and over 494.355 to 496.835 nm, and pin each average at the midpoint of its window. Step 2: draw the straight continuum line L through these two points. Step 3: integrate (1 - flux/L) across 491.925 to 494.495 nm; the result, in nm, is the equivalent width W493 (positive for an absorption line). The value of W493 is 0.37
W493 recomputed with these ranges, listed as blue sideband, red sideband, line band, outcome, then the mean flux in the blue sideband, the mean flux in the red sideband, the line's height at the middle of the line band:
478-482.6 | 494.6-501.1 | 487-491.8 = 0.49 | 8.88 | 9.67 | 9.29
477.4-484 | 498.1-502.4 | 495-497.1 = 0.06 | 8.77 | 9.88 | 9.64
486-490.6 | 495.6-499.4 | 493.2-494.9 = 0.17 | 9.6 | 8.77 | 9.08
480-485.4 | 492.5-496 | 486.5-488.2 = 0.22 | 8.64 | 8.8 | 8.71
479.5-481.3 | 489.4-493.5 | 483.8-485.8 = 0.07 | 8.9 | 8.48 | 8.73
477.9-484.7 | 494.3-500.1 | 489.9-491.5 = 0.04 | 8.71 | 8.69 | 8.7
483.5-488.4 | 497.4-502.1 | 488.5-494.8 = 0.86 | 9.84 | 9.69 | 9.78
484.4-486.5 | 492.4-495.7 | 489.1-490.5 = 0.27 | 12.5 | 8.41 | 10.4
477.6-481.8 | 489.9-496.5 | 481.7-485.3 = 0.12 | 8.83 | 8.73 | 8.8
